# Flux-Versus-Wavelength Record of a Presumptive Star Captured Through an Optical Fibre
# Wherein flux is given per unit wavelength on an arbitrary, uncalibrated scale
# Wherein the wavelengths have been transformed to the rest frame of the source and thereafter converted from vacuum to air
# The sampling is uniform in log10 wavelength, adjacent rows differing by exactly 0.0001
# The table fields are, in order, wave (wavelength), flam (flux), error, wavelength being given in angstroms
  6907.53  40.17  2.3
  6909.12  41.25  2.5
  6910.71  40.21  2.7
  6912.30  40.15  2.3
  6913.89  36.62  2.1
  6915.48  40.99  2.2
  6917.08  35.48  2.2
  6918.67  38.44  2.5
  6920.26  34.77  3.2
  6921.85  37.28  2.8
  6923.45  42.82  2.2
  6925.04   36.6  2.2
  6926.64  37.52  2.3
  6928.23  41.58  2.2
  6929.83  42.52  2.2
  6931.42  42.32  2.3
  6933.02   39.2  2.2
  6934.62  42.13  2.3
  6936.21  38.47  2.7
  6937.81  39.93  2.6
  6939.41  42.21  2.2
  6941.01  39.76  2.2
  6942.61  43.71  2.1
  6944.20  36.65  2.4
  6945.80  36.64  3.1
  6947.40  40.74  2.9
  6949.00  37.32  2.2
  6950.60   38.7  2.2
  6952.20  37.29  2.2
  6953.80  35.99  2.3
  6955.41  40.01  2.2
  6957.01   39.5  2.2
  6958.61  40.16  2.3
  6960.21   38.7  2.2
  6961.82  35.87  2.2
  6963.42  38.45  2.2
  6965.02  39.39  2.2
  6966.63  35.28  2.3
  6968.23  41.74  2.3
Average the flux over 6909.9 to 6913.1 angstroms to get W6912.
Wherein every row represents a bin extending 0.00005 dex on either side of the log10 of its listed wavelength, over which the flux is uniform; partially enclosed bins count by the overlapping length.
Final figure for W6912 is 40.2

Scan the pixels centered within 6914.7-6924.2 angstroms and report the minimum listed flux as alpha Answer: 34.77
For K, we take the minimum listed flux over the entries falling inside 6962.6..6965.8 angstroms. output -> 38.45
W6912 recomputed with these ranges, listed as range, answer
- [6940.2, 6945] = 40.1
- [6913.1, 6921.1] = 37.3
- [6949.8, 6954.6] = 37.3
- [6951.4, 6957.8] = 38.2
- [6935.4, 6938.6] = 39.3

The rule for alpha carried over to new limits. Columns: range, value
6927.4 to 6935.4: 39.2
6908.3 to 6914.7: 36.62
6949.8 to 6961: 35.99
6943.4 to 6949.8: 36.64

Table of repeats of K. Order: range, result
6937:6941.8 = 39.76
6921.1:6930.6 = 36.6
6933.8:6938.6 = 38.47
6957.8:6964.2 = 35.87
